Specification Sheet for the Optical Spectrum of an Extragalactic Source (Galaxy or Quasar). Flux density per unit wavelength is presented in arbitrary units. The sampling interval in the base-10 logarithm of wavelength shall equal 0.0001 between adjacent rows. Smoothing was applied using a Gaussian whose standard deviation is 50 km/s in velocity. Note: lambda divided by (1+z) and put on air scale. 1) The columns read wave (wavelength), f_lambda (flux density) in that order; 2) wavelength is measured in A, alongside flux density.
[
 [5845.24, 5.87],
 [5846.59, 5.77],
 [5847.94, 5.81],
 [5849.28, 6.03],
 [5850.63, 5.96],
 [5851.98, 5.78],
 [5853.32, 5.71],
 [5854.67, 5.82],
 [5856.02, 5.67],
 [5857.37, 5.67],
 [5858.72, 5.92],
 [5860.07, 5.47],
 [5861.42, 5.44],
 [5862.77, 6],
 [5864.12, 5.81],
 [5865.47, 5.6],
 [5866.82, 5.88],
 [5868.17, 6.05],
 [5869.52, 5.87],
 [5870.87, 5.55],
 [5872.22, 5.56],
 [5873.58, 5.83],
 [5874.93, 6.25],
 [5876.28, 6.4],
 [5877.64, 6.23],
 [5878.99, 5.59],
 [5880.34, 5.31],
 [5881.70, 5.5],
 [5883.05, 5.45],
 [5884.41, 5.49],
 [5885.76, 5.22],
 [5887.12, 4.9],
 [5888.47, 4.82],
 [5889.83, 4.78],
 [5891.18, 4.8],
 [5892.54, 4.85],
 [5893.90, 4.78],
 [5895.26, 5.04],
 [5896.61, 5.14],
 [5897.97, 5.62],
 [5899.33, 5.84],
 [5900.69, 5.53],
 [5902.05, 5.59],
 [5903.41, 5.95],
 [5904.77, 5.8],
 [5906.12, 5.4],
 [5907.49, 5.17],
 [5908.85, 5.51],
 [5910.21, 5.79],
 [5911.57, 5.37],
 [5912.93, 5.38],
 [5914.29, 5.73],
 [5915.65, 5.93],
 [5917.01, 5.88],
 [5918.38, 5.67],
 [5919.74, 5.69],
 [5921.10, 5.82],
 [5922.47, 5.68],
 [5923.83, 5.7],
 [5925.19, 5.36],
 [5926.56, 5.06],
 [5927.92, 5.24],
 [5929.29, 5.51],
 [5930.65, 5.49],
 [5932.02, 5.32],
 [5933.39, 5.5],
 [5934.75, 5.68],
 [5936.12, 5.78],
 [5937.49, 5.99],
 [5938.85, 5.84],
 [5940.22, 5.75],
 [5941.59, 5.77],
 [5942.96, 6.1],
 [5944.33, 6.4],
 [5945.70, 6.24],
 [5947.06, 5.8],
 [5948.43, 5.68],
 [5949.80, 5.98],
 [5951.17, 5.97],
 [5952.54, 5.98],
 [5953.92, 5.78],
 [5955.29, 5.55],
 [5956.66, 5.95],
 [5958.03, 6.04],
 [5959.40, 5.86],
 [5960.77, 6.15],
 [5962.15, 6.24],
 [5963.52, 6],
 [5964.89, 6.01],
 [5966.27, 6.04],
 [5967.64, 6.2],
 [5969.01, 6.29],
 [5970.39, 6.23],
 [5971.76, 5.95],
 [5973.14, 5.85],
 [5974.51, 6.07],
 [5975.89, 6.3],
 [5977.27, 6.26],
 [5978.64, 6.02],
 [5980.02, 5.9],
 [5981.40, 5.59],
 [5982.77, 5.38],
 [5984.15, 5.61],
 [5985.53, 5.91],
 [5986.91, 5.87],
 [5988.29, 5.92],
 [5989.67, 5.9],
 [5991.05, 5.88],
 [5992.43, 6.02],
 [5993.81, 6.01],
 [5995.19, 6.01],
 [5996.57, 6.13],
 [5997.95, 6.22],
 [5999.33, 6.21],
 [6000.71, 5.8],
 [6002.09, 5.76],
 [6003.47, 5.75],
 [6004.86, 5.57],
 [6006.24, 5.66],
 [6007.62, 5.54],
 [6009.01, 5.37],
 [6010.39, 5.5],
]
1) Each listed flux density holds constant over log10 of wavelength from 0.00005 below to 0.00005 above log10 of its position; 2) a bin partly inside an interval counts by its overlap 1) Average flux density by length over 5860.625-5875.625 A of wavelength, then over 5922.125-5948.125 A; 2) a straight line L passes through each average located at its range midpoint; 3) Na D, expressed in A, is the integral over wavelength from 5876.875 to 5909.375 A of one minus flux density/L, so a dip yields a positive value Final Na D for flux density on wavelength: 2.3 A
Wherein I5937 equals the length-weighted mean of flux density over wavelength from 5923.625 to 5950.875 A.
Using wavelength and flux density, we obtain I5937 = 5.71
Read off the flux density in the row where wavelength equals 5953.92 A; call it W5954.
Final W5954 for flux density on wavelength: 5.78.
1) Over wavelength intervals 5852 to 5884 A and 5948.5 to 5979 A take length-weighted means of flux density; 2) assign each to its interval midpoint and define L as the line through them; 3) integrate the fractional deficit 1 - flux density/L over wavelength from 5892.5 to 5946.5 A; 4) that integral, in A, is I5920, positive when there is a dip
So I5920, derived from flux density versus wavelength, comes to 2.72 A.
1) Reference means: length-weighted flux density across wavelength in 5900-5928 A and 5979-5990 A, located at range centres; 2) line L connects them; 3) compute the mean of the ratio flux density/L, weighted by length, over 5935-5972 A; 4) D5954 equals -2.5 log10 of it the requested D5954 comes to -0.05 mag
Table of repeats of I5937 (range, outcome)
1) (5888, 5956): 5.58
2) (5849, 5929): 5.57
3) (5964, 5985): 5.98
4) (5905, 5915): 5.5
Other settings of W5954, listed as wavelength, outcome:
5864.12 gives 5.81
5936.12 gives 5.78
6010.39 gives 5.5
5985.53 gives 5.91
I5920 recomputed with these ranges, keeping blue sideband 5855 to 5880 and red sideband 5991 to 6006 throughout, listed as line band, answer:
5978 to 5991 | 0.3 A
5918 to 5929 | 0.6 A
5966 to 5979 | -0.5 A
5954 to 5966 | -0.1 A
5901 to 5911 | 0.4 A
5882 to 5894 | 1.6 A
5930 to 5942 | 0.4 A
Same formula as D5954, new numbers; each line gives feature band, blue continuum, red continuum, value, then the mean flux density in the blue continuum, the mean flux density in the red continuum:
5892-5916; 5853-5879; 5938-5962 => 0.08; 5.82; 5.94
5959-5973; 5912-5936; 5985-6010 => -0.07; 5.57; 5.86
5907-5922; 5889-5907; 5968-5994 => -0.04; 5.31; 5.95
